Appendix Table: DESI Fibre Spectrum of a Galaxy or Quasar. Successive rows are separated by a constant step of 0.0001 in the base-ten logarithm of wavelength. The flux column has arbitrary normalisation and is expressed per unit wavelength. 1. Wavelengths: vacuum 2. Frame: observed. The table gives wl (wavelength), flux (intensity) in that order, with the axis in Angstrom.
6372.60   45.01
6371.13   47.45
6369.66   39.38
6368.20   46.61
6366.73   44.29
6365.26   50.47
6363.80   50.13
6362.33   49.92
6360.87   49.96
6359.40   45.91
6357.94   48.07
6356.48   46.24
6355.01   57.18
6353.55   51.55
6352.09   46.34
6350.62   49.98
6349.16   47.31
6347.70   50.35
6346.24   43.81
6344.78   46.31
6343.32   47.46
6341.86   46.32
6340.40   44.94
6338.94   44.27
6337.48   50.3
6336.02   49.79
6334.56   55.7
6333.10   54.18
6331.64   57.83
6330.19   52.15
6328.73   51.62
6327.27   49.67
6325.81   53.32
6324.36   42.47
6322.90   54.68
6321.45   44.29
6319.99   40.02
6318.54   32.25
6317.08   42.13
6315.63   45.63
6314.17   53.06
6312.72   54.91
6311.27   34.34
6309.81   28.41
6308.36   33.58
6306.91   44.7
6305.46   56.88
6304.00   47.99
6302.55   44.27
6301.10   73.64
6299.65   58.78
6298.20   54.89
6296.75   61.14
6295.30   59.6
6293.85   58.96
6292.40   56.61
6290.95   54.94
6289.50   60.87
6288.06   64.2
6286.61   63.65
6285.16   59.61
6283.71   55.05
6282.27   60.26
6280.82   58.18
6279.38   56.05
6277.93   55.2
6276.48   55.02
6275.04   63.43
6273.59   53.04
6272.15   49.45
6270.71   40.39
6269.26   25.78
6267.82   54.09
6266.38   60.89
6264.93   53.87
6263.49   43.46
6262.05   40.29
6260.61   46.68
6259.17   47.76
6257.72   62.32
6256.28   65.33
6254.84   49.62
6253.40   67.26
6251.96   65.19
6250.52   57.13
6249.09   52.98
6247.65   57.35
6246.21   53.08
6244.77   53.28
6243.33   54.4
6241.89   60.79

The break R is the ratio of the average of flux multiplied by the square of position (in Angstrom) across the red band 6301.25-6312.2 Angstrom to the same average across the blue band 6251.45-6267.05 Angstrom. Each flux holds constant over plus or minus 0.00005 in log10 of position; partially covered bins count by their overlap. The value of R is 0.8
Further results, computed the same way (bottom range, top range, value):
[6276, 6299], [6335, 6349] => 0.82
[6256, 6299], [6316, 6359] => 0.90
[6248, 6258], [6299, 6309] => 0.87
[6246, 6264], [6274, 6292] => 1.08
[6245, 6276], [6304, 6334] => 0.89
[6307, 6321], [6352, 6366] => 1.24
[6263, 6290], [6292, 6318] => 0.93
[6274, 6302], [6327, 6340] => 0.88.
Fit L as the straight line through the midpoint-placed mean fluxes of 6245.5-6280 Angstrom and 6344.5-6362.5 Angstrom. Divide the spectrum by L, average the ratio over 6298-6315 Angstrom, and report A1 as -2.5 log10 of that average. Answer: 0.05 mag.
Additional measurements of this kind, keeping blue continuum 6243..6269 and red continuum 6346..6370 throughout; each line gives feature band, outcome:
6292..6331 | 0.04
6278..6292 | -0.13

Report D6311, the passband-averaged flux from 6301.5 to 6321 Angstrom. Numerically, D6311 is 43.5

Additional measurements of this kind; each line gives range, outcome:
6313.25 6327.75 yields 45.8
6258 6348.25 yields 50.7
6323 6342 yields 50.5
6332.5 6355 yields 48.8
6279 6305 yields 58.3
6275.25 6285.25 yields 57.2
